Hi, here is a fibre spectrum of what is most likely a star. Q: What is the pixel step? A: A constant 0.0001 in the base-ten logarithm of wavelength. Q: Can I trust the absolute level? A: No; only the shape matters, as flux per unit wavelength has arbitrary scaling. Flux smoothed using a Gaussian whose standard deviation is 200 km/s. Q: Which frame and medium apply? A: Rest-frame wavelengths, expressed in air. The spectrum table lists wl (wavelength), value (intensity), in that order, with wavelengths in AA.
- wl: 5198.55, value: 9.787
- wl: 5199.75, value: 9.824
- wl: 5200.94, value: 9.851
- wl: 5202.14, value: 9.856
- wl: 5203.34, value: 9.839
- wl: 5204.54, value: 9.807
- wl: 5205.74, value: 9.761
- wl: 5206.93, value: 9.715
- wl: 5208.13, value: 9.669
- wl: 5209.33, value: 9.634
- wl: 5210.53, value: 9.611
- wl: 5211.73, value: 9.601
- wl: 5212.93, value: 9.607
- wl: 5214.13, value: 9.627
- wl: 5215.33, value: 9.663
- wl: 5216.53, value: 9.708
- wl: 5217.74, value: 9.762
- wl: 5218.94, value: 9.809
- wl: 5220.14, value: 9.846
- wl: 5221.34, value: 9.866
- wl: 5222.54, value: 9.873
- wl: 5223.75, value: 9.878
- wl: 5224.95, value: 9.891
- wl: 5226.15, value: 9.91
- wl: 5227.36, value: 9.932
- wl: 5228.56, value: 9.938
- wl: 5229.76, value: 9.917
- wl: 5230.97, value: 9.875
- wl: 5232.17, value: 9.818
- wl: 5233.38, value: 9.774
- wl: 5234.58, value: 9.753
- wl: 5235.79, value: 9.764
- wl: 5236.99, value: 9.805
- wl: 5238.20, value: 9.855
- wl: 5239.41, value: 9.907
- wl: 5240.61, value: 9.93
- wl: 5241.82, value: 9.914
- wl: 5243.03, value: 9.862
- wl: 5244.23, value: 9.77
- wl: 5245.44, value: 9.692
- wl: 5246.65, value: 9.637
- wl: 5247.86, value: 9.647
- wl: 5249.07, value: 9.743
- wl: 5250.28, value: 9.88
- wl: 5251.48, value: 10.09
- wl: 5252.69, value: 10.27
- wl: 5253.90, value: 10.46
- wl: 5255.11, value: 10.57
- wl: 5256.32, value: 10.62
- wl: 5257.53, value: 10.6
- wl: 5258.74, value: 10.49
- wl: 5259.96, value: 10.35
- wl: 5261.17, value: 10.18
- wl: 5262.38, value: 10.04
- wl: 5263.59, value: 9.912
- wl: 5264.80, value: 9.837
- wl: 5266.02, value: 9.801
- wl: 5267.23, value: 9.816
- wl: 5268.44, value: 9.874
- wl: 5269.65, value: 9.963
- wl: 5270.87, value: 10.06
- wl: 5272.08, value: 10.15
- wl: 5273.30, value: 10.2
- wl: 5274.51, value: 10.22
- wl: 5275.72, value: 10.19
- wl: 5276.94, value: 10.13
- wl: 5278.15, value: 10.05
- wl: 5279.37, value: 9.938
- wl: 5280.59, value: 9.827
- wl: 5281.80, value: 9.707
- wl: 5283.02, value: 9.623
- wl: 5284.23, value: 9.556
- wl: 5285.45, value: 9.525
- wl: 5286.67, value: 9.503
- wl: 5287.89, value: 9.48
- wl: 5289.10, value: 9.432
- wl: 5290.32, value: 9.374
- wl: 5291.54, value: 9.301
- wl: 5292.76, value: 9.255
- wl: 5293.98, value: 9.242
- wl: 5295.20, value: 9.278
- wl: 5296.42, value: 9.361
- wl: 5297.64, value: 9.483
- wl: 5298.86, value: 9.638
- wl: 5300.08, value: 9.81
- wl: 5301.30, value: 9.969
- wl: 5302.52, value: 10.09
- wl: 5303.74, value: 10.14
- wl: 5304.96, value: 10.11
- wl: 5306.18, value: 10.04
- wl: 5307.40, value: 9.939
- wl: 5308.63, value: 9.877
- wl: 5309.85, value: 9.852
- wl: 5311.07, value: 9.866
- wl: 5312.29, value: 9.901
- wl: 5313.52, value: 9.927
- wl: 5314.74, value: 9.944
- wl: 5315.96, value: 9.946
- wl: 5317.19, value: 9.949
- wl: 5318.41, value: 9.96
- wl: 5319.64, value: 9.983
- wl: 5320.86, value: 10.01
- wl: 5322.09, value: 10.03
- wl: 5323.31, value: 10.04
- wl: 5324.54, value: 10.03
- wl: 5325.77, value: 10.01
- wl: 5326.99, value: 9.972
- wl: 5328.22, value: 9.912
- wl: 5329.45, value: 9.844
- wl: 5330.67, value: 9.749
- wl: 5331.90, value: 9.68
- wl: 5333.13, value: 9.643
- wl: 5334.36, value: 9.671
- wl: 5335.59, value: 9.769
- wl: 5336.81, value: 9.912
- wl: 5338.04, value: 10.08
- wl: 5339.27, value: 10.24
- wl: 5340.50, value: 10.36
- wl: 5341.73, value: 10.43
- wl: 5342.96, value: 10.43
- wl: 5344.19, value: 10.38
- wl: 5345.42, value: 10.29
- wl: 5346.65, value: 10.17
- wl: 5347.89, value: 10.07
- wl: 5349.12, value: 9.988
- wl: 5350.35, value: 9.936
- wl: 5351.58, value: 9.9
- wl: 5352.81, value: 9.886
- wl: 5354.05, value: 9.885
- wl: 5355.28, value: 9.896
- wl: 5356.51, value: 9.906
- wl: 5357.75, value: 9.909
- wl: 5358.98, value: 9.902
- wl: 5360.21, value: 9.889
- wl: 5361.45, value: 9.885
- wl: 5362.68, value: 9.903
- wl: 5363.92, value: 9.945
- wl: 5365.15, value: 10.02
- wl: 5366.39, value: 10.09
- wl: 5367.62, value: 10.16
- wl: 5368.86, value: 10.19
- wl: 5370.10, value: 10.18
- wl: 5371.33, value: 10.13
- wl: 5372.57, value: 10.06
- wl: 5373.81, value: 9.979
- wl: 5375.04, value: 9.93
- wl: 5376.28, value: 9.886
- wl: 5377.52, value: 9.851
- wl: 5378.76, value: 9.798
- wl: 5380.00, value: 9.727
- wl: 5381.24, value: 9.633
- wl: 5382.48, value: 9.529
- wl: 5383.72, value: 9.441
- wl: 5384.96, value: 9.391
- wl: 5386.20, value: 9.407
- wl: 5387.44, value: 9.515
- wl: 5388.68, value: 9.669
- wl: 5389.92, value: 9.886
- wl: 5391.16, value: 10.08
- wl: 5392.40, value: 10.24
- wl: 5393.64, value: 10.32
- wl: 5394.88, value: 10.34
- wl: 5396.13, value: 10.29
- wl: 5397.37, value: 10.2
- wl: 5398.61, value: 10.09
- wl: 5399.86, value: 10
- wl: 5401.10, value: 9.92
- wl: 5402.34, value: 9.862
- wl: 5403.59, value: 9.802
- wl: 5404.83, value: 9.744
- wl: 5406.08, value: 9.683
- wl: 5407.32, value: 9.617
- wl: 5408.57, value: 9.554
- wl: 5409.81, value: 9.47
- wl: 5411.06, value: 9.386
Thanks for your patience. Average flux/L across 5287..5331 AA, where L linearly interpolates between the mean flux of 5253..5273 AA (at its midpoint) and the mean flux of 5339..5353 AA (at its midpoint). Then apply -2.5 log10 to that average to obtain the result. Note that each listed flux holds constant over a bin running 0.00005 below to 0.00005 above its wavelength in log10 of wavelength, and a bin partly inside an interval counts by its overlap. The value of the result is 0.04 mag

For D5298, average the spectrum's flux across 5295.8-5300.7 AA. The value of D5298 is 9.57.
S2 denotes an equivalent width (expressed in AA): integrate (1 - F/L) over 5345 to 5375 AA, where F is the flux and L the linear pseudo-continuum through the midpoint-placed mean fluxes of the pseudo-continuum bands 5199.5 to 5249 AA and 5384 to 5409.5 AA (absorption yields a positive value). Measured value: -0.5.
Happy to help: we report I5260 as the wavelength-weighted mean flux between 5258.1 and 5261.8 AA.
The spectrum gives 10.3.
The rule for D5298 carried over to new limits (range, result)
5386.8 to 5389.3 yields 9.6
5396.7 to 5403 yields 10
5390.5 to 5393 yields 10.2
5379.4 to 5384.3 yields 9.58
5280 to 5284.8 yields 9.7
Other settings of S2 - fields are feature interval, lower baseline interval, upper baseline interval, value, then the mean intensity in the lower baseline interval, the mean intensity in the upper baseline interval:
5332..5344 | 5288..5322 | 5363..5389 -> -0.3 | 9.77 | 9.83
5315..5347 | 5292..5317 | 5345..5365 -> -0.5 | 9.78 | 9.96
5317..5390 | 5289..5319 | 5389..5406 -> -0.2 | 9.75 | 10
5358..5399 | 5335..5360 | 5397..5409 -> 0.1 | 10.1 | 9.84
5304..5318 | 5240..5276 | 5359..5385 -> 0.1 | 10.1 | 9.9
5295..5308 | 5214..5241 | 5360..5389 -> 0.0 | 9.83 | 9.84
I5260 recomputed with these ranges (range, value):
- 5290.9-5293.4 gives 9.26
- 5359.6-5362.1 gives 9.88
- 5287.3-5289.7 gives 9.49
